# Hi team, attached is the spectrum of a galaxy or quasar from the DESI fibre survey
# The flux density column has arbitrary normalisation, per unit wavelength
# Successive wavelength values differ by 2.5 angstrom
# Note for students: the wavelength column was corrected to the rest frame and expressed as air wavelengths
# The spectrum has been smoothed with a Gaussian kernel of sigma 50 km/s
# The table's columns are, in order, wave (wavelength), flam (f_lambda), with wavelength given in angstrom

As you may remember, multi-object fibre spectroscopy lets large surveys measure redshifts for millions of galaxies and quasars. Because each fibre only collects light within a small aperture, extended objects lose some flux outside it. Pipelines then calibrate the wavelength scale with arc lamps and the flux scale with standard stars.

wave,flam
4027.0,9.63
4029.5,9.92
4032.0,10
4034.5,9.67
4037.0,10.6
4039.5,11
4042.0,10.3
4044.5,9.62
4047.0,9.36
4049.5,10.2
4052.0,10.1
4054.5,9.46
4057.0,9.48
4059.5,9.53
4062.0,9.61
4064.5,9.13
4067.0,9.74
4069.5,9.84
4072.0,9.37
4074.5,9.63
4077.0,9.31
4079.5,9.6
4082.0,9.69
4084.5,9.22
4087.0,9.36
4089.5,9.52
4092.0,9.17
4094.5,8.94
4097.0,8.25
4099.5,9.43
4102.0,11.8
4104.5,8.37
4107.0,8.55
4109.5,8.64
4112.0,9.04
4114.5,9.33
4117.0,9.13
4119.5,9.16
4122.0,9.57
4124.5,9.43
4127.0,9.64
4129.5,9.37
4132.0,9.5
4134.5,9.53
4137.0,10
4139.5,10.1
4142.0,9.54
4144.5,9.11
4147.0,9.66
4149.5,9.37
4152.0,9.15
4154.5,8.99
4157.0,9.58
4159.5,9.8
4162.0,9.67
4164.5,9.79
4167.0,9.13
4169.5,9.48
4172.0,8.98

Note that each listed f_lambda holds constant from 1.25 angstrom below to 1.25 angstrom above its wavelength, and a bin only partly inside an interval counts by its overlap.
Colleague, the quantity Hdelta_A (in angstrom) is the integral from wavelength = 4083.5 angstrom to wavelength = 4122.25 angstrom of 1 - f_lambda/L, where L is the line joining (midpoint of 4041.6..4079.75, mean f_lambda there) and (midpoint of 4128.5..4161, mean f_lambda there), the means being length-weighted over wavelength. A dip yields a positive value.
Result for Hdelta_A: 1.48 angstrom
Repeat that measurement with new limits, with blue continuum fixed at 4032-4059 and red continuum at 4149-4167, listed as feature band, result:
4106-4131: 1.1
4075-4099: 1.3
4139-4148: 0.0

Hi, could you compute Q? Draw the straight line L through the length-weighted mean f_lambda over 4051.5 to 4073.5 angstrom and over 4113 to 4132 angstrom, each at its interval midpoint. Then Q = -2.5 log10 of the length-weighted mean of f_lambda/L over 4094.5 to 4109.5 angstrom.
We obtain 0.03 mag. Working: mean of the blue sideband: 9.57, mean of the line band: 9.2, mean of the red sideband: 9.38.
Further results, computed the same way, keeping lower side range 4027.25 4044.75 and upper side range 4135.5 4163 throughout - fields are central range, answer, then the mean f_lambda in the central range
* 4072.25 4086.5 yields 0.05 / 9.47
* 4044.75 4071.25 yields 0.04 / 9.64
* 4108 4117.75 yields 0.08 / 9.02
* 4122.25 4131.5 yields 0.02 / 9.49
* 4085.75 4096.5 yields 0.08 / 9.18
